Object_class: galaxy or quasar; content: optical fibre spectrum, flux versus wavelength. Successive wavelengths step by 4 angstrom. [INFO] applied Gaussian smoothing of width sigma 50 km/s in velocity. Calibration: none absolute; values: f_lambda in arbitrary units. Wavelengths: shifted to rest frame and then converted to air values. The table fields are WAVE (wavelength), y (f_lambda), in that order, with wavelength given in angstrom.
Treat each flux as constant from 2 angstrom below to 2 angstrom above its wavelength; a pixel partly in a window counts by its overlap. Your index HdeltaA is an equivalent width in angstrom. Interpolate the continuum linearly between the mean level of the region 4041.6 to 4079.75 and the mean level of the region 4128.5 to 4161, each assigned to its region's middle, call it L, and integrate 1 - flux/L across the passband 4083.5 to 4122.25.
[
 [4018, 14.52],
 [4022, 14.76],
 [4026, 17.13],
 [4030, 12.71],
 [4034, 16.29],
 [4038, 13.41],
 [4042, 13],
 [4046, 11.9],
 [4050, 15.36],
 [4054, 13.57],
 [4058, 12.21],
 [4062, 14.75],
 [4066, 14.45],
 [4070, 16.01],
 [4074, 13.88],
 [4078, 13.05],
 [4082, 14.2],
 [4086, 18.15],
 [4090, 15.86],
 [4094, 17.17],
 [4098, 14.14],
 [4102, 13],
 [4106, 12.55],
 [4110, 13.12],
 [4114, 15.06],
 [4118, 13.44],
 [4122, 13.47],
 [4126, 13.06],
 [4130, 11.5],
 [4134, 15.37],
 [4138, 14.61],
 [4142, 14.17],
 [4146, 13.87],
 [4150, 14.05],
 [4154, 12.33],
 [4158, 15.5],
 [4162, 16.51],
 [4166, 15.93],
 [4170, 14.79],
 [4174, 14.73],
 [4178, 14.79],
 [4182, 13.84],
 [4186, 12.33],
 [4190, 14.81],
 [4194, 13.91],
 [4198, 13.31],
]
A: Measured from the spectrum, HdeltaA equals -1.9 angstrom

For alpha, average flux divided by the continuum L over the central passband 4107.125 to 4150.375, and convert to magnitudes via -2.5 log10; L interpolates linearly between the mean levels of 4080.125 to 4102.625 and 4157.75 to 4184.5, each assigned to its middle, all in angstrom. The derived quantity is 0.12 mag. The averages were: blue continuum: 15.6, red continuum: 15.1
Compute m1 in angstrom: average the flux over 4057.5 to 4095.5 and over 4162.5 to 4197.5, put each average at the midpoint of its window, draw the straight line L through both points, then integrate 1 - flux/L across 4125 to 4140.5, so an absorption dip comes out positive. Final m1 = 1.1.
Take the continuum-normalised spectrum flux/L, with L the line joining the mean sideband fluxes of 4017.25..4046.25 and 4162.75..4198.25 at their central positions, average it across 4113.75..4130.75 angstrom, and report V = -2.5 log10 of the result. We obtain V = 0.09 mag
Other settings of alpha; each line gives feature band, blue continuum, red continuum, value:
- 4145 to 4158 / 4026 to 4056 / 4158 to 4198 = 0.06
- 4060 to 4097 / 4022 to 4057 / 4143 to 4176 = -0.07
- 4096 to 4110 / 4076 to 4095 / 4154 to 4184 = 0.17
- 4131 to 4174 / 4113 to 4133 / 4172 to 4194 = -0.07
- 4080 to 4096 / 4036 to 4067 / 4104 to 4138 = -0.20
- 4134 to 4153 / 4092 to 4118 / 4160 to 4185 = 0.03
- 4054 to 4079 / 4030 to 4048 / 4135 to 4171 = -0.02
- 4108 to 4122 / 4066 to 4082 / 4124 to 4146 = 0.01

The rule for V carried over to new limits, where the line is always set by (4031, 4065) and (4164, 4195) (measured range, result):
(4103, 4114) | 0.07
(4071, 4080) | 0.01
